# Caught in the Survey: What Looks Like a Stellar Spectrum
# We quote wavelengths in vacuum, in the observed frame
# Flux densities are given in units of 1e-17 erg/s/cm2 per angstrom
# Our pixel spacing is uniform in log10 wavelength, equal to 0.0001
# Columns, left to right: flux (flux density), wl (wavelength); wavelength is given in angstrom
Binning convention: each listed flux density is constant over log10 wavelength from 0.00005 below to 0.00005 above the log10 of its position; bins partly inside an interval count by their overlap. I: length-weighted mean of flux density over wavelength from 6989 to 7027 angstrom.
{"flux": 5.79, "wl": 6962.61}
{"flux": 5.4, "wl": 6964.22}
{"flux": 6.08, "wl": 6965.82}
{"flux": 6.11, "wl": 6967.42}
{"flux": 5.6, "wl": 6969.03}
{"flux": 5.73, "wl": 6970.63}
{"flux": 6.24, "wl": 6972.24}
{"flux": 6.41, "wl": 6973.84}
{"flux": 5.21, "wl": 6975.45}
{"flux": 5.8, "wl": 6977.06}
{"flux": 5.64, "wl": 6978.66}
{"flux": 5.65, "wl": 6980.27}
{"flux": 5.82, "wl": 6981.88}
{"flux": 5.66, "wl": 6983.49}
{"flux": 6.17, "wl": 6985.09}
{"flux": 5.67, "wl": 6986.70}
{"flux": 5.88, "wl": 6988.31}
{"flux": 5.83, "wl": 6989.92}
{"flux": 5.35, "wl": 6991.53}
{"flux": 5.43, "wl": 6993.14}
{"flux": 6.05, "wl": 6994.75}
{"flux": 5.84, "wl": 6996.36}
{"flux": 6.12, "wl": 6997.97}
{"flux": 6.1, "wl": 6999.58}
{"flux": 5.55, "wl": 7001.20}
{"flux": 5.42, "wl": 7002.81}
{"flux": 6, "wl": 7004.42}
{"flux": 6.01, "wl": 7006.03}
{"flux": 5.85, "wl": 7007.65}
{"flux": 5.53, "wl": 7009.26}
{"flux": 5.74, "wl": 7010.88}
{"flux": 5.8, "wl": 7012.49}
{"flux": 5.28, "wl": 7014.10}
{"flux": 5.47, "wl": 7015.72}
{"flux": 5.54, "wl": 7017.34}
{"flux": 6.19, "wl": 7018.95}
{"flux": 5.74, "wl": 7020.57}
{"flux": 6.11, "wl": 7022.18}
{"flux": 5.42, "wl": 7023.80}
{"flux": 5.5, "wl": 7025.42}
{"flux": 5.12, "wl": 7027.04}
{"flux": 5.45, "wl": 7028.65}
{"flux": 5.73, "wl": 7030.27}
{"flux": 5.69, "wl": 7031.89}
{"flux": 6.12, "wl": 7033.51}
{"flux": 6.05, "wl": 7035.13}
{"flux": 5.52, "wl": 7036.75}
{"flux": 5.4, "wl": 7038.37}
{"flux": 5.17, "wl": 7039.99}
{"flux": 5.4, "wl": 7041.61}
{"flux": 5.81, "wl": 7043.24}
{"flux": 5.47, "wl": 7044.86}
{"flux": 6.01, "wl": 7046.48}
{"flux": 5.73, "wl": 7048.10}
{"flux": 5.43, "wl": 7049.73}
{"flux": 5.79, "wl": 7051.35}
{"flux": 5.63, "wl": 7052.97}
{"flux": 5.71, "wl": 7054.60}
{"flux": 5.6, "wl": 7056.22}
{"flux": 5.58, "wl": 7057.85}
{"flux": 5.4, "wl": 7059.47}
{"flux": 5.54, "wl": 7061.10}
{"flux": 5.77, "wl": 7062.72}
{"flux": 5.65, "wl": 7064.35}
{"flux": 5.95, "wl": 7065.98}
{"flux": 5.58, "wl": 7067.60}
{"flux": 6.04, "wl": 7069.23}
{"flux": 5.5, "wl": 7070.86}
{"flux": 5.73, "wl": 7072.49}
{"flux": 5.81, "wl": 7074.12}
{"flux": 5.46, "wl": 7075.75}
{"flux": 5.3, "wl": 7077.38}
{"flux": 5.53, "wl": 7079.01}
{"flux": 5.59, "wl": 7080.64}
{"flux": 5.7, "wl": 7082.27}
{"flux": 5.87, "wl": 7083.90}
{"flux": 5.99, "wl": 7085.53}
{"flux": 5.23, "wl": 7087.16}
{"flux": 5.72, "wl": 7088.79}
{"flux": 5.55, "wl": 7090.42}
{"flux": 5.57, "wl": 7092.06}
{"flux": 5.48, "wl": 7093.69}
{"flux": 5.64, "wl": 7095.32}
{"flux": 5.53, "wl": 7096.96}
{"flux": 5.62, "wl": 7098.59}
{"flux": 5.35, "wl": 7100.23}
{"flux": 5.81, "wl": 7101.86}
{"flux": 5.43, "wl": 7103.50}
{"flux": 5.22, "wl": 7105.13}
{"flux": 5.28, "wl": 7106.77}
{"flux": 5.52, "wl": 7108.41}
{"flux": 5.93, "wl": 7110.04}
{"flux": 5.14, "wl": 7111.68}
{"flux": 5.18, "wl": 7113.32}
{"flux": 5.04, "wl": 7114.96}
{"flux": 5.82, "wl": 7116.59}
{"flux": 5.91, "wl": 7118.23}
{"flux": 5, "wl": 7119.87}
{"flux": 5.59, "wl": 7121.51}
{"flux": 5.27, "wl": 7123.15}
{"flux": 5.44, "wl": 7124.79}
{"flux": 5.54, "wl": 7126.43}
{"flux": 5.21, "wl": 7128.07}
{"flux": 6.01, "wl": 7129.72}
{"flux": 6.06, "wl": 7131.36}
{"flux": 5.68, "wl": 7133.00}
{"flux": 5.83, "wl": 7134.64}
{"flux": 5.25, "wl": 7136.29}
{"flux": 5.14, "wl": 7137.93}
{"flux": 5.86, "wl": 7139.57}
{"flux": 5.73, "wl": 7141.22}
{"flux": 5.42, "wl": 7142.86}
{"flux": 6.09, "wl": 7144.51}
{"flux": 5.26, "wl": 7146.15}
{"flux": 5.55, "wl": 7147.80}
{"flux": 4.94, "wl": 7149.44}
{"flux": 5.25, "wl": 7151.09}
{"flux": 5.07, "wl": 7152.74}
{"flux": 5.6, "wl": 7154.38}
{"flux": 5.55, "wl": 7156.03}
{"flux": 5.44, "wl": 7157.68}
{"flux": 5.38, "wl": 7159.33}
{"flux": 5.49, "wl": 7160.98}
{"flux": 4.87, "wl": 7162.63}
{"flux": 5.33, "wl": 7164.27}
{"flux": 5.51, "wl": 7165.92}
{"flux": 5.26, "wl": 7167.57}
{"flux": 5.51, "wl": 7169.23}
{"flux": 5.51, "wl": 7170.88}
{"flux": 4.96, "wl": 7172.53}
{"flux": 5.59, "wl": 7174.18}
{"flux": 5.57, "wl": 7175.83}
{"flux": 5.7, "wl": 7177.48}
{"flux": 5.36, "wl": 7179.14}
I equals 5.72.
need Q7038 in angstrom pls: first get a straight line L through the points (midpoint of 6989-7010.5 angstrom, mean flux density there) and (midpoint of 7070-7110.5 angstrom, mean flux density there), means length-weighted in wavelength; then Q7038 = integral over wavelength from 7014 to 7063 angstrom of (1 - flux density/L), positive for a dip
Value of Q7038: 0.5 angstrom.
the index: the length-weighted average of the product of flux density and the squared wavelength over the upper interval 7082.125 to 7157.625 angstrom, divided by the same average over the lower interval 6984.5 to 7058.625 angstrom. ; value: 1.00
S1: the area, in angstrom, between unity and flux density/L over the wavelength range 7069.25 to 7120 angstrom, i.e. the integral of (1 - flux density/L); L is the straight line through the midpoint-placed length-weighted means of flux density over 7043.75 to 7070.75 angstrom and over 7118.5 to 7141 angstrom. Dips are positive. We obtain 0.6 angstrom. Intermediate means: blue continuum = 5.68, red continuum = 5.54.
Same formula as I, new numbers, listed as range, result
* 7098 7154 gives 5.48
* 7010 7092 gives 5.64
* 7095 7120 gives 5.47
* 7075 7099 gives 5.59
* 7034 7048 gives 5.62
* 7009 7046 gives 5.62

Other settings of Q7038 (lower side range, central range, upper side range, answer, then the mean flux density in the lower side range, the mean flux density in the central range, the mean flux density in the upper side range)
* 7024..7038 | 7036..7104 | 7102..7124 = -1.0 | 5.63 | 5.61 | 5.42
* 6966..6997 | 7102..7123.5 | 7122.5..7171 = 0.4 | 5.8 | 5.43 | 5.47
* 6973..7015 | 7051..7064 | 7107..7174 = 0.0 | 5.76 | 5.62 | 5.45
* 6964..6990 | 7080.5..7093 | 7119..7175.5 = -0.2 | 5.83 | 5.66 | 5.45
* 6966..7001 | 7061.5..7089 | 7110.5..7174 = -0.3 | 5.82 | 5.67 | 5.44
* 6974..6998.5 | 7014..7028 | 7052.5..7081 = 0.2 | 5.75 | 5.61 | 5.63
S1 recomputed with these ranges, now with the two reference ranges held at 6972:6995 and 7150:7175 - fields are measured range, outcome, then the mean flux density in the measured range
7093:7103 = -0.1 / 5.57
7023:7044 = 0.3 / 5.57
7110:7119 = 0.0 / 5.46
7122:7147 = -0.8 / 5.58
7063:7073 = -0.3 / 5.74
